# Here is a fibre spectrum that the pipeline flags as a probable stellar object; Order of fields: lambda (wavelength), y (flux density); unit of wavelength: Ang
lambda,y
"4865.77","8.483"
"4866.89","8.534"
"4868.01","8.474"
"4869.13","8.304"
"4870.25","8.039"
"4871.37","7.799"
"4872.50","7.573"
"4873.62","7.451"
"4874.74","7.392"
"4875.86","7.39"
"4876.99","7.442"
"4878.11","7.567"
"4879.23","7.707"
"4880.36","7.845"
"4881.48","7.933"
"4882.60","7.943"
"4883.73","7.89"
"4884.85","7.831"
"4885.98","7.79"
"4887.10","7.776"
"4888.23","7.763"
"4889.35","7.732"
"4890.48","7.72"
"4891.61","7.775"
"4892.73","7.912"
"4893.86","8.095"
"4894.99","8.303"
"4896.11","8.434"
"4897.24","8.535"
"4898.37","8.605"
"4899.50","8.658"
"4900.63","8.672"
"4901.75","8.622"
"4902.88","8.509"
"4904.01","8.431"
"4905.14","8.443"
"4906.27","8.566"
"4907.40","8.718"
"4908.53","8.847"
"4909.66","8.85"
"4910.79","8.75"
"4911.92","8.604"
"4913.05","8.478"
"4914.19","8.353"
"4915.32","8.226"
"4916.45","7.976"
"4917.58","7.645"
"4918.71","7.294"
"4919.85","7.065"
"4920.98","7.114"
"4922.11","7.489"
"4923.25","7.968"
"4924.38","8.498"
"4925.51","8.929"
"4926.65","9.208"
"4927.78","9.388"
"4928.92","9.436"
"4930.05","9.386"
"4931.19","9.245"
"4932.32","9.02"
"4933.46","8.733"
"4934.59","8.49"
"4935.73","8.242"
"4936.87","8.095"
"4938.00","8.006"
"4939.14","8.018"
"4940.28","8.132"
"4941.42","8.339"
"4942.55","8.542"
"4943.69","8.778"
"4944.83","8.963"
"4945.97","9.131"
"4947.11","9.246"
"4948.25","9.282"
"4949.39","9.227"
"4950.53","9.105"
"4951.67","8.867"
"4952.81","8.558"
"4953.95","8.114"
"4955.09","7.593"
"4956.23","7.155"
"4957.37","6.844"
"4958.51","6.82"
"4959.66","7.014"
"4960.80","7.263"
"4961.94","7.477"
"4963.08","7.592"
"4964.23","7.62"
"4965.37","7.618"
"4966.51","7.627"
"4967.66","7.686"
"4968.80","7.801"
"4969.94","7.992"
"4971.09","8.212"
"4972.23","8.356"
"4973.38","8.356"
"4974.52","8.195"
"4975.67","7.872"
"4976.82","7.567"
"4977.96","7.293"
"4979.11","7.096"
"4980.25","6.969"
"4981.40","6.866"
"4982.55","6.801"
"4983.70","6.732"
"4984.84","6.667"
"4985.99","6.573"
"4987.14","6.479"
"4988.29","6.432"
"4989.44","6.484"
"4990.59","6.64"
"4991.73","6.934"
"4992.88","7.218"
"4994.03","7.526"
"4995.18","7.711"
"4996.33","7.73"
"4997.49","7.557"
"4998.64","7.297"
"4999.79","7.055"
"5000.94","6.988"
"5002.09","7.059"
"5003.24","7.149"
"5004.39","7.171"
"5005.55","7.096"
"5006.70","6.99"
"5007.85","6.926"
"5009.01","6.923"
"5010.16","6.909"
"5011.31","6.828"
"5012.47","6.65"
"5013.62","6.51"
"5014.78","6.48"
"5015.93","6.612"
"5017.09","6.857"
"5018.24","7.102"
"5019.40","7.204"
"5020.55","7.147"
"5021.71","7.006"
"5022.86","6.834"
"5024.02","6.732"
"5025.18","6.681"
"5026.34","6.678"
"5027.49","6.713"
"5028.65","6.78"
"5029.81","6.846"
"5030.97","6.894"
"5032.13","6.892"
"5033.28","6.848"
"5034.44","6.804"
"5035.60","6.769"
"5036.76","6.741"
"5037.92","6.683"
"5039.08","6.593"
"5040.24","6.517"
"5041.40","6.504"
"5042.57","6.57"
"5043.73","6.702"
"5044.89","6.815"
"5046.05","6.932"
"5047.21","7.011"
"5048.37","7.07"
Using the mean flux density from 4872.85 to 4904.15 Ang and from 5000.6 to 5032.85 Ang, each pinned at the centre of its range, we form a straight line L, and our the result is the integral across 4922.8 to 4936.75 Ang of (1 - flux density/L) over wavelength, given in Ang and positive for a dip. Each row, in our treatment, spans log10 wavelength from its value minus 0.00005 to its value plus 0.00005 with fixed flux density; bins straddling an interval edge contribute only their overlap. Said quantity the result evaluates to -2.3 Ang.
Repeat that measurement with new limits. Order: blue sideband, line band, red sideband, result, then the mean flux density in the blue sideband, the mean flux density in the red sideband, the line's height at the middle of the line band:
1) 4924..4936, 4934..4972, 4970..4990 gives 0.4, 8.99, 7.25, 8.19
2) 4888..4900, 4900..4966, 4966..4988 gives -4.4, 8.15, 7.41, 7.8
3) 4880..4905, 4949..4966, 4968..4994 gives -0.6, 8.14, 7.26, 7.49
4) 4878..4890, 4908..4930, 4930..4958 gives -0.4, 7.81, 8.5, 8.21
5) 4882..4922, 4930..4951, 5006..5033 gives -2.7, 8.16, 6.84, 7.73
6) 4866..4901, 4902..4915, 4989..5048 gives -1.4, 7.96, 6.91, 7.77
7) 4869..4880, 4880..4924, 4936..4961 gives -1.5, 7.64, 8.24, 7.86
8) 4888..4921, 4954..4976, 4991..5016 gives -0.4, 8.25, 7.07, 7.53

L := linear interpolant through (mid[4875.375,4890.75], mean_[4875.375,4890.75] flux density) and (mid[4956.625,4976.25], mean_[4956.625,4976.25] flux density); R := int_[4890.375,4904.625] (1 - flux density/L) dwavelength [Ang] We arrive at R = -1.2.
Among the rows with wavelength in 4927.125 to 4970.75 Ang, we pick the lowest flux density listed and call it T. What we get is 6.82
